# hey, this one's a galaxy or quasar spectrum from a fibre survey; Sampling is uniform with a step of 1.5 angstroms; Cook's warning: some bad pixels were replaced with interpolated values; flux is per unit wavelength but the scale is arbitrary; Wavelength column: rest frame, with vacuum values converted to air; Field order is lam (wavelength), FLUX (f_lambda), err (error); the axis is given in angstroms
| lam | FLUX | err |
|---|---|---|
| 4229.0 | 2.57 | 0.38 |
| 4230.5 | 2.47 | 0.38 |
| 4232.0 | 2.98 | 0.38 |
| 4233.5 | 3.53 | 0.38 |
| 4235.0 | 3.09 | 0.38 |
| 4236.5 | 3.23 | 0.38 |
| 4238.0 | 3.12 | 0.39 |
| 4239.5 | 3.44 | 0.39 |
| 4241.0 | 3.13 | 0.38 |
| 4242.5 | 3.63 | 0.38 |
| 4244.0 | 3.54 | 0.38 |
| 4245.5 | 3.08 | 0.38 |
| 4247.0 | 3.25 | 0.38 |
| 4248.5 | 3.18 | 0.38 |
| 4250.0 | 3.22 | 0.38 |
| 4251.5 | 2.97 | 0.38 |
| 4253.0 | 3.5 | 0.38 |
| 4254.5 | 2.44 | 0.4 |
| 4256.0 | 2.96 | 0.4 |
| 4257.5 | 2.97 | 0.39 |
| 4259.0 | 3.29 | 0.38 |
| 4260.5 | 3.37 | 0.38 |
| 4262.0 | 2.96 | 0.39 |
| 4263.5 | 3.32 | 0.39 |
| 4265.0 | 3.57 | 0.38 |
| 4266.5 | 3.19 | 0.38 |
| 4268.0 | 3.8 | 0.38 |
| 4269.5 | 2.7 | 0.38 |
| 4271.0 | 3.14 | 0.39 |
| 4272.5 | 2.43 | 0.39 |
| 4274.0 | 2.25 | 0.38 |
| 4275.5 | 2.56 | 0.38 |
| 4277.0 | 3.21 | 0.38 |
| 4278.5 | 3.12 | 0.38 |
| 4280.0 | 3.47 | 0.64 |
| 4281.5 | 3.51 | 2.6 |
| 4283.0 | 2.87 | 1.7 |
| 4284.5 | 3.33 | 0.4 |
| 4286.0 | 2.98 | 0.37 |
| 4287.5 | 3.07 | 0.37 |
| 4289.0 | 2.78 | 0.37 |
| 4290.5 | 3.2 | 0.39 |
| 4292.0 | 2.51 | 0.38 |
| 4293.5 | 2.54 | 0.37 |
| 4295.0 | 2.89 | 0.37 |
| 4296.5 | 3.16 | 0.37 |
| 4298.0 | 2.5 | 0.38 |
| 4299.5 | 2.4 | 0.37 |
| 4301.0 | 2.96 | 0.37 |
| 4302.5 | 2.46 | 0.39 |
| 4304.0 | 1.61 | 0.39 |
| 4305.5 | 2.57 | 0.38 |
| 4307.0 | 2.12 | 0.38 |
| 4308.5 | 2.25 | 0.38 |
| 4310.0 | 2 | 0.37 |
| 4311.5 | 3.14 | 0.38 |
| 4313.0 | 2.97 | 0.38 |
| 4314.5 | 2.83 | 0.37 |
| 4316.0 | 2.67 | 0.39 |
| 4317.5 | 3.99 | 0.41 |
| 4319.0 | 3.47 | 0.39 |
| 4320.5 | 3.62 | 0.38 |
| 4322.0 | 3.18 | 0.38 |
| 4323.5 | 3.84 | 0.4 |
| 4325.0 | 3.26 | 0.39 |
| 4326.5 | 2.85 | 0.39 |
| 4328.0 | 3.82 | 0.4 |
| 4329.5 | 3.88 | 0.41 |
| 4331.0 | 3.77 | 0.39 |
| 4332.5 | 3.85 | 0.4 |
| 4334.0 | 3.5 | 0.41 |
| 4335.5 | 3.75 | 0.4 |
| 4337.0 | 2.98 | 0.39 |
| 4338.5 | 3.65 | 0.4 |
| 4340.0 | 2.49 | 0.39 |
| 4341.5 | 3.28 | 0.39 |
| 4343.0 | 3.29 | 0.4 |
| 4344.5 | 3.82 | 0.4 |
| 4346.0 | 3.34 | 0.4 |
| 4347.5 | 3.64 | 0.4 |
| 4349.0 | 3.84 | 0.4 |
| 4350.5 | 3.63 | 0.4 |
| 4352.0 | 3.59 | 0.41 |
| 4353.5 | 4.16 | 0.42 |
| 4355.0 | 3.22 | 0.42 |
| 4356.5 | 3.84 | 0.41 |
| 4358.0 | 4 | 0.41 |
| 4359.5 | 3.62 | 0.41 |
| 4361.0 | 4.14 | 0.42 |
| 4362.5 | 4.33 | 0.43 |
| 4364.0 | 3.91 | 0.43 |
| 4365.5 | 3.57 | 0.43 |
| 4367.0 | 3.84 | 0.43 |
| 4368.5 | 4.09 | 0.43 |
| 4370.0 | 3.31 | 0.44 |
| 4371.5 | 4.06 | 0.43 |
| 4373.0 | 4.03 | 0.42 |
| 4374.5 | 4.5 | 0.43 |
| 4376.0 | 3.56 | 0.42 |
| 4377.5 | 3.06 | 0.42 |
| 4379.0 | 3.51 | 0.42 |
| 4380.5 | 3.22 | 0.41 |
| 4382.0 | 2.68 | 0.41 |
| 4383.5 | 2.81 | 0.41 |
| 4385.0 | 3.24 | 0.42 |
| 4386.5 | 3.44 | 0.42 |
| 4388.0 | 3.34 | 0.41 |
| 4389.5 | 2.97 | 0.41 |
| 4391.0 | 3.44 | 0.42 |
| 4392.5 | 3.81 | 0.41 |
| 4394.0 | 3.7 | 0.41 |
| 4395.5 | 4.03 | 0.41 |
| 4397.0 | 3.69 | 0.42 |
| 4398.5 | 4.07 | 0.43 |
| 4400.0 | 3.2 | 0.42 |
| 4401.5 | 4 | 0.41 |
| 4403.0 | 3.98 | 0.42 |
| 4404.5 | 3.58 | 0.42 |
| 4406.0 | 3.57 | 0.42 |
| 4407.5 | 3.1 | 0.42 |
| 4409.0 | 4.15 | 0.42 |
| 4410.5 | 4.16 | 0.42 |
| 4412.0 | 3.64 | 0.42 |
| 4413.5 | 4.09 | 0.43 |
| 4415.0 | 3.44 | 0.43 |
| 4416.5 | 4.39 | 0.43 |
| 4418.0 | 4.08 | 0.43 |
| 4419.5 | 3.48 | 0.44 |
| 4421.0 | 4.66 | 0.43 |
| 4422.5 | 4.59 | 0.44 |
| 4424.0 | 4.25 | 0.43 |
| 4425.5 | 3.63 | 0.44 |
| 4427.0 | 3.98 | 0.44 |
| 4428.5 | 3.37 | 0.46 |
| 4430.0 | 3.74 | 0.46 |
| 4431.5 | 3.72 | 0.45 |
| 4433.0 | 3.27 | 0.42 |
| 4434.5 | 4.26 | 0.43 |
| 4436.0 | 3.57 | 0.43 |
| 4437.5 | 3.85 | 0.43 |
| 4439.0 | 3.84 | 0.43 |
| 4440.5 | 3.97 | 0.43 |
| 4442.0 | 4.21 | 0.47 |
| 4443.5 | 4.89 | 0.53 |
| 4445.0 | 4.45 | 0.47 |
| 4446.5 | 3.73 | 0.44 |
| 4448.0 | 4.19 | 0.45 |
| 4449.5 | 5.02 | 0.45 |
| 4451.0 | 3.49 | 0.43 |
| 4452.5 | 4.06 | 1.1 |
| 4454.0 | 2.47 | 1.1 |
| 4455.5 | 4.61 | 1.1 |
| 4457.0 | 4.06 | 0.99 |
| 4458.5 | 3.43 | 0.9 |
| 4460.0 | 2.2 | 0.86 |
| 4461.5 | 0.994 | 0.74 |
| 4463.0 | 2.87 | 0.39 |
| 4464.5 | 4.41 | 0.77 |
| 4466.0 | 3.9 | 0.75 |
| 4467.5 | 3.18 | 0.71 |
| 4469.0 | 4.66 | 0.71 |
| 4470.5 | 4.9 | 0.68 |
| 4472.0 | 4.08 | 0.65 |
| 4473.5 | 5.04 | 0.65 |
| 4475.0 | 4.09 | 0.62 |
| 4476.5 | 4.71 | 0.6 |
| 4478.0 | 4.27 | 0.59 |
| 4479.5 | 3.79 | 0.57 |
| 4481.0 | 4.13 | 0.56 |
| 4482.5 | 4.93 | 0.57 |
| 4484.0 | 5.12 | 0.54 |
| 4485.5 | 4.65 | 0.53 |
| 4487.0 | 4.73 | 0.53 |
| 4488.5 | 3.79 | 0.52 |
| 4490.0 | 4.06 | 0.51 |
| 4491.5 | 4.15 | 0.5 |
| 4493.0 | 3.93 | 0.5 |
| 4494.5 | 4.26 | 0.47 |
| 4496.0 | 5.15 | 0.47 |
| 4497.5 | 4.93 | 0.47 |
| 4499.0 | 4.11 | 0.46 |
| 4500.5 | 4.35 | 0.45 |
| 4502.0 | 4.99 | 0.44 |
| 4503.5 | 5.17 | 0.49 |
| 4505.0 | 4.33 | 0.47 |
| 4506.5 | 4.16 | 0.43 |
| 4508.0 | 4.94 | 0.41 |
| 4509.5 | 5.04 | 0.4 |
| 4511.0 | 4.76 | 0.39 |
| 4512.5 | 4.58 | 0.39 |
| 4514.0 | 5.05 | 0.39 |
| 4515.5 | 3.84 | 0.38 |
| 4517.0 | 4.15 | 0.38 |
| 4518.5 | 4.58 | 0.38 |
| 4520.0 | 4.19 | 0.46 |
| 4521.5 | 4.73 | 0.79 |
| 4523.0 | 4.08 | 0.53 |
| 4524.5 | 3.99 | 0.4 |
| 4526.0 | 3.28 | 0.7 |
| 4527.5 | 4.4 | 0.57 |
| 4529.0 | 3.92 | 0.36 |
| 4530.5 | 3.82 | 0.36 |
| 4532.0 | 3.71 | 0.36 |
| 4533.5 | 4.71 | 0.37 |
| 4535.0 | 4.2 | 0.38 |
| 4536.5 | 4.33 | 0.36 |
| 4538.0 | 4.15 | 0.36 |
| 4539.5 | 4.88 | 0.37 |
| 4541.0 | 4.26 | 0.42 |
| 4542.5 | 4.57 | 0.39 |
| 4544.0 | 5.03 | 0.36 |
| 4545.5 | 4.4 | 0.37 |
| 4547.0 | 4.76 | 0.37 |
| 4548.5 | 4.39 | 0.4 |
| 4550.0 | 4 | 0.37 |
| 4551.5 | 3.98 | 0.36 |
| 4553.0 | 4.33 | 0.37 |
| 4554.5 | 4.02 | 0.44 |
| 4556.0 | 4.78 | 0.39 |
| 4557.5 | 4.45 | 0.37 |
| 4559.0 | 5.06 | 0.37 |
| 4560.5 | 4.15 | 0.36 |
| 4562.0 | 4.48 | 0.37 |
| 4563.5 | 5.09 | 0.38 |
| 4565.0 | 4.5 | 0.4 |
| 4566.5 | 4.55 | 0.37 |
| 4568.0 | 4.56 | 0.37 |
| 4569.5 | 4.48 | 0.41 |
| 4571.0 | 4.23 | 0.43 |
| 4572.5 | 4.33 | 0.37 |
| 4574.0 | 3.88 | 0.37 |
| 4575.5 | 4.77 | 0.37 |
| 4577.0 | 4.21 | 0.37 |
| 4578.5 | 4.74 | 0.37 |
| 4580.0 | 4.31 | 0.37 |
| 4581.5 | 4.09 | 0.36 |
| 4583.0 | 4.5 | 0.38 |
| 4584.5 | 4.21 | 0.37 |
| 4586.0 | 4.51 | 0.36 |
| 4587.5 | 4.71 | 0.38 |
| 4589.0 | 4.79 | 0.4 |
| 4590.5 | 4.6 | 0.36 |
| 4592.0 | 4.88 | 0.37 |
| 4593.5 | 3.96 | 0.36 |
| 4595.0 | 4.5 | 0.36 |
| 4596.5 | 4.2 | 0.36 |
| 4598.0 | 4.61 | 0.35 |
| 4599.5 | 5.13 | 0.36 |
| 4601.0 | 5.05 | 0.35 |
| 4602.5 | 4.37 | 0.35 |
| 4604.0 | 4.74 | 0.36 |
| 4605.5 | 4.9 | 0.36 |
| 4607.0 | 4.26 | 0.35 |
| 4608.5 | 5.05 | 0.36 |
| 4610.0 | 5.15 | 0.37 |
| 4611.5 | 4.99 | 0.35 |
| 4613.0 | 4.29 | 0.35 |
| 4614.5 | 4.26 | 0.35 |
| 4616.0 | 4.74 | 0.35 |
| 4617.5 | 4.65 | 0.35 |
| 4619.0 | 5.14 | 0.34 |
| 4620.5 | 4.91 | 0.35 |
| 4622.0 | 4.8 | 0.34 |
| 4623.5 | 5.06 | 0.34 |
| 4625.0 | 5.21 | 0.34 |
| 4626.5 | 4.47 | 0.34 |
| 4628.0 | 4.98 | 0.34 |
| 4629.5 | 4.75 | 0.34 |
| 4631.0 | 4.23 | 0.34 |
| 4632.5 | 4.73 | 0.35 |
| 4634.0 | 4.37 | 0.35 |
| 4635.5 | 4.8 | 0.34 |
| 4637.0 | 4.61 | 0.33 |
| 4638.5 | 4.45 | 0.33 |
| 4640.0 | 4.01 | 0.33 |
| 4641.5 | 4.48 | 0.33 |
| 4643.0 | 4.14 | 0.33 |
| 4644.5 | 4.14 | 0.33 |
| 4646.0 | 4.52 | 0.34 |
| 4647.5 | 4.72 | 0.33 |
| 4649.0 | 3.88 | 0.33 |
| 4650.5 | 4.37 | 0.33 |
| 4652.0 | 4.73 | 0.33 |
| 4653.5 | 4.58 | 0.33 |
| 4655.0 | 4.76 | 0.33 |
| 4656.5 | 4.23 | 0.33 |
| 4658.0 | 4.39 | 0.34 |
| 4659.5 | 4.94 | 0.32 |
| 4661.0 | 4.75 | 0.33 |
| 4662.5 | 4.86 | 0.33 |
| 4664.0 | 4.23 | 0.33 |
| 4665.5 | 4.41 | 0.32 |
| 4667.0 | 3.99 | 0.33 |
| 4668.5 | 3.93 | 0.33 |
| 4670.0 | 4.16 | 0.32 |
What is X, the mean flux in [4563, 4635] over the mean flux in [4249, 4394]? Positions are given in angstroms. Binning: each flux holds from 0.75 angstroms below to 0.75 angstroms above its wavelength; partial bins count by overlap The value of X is 1.4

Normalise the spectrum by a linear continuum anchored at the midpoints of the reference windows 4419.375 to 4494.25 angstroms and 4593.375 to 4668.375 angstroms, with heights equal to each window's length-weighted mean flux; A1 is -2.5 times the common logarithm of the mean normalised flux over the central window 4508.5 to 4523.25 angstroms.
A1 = -0.08 mag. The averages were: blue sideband 3.99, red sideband 4.59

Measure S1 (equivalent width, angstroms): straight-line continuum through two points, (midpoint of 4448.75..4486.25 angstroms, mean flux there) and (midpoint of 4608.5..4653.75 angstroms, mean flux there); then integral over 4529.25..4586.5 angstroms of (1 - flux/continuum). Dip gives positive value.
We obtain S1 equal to -1.1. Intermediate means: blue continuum 3.96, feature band 4.4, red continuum 4.61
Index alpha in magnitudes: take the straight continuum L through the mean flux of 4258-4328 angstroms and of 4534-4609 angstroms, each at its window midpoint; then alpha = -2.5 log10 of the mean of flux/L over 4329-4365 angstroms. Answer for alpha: -0.12 mag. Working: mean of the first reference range 2.96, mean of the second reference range 4.5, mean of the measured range 3.64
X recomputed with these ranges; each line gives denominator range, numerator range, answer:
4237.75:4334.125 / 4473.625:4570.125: 1.45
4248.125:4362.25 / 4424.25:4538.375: 1.31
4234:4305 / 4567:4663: 1.51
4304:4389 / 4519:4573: 1.27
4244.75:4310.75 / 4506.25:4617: 1.54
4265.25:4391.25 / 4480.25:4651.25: 1.38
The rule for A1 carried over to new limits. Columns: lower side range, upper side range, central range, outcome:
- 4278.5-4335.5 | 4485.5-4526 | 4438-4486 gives 0.03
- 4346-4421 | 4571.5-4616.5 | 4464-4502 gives -0.07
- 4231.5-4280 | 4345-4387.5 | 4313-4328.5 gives 0.04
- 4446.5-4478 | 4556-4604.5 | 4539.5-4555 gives -0.02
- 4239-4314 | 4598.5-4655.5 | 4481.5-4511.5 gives -0.14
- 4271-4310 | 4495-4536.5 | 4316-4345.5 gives -0.14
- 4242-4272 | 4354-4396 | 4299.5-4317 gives 0.32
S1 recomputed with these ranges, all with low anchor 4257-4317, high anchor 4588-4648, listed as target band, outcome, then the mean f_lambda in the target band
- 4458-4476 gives 0.8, 3.66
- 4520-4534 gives 0.3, 4.07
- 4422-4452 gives -2.6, 4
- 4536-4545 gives -0.7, 4.54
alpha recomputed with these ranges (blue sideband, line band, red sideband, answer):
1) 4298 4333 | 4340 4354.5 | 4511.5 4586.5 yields -0.12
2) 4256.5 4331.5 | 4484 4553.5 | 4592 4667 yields -0.08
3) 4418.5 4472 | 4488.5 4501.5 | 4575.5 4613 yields -0.07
